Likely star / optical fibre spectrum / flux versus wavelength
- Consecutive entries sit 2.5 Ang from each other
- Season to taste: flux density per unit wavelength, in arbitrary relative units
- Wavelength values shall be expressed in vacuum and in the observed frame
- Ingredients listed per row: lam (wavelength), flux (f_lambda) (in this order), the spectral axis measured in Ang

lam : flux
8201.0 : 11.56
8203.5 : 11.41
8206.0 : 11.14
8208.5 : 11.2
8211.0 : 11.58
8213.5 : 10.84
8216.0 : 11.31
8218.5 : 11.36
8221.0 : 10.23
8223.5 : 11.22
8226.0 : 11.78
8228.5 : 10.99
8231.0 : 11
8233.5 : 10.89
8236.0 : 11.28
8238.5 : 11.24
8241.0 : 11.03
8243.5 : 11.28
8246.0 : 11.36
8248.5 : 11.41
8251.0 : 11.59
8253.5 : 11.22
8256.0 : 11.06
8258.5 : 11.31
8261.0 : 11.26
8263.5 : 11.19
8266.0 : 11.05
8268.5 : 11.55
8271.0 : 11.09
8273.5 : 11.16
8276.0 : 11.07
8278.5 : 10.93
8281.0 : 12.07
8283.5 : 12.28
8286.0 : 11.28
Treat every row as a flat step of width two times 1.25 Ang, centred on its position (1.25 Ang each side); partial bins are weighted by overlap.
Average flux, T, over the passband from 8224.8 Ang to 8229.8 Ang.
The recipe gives 11.4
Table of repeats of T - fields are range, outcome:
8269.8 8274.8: 11.1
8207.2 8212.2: 11.4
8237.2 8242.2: 11.1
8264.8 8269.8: 11.3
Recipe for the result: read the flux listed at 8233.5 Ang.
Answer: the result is 10.89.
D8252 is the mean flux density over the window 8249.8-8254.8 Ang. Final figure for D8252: 11.4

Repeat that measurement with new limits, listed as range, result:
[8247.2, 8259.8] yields 11.3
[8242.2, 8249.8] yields 11.3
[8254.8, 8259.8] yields 11.2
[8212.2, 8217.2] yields 11.1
